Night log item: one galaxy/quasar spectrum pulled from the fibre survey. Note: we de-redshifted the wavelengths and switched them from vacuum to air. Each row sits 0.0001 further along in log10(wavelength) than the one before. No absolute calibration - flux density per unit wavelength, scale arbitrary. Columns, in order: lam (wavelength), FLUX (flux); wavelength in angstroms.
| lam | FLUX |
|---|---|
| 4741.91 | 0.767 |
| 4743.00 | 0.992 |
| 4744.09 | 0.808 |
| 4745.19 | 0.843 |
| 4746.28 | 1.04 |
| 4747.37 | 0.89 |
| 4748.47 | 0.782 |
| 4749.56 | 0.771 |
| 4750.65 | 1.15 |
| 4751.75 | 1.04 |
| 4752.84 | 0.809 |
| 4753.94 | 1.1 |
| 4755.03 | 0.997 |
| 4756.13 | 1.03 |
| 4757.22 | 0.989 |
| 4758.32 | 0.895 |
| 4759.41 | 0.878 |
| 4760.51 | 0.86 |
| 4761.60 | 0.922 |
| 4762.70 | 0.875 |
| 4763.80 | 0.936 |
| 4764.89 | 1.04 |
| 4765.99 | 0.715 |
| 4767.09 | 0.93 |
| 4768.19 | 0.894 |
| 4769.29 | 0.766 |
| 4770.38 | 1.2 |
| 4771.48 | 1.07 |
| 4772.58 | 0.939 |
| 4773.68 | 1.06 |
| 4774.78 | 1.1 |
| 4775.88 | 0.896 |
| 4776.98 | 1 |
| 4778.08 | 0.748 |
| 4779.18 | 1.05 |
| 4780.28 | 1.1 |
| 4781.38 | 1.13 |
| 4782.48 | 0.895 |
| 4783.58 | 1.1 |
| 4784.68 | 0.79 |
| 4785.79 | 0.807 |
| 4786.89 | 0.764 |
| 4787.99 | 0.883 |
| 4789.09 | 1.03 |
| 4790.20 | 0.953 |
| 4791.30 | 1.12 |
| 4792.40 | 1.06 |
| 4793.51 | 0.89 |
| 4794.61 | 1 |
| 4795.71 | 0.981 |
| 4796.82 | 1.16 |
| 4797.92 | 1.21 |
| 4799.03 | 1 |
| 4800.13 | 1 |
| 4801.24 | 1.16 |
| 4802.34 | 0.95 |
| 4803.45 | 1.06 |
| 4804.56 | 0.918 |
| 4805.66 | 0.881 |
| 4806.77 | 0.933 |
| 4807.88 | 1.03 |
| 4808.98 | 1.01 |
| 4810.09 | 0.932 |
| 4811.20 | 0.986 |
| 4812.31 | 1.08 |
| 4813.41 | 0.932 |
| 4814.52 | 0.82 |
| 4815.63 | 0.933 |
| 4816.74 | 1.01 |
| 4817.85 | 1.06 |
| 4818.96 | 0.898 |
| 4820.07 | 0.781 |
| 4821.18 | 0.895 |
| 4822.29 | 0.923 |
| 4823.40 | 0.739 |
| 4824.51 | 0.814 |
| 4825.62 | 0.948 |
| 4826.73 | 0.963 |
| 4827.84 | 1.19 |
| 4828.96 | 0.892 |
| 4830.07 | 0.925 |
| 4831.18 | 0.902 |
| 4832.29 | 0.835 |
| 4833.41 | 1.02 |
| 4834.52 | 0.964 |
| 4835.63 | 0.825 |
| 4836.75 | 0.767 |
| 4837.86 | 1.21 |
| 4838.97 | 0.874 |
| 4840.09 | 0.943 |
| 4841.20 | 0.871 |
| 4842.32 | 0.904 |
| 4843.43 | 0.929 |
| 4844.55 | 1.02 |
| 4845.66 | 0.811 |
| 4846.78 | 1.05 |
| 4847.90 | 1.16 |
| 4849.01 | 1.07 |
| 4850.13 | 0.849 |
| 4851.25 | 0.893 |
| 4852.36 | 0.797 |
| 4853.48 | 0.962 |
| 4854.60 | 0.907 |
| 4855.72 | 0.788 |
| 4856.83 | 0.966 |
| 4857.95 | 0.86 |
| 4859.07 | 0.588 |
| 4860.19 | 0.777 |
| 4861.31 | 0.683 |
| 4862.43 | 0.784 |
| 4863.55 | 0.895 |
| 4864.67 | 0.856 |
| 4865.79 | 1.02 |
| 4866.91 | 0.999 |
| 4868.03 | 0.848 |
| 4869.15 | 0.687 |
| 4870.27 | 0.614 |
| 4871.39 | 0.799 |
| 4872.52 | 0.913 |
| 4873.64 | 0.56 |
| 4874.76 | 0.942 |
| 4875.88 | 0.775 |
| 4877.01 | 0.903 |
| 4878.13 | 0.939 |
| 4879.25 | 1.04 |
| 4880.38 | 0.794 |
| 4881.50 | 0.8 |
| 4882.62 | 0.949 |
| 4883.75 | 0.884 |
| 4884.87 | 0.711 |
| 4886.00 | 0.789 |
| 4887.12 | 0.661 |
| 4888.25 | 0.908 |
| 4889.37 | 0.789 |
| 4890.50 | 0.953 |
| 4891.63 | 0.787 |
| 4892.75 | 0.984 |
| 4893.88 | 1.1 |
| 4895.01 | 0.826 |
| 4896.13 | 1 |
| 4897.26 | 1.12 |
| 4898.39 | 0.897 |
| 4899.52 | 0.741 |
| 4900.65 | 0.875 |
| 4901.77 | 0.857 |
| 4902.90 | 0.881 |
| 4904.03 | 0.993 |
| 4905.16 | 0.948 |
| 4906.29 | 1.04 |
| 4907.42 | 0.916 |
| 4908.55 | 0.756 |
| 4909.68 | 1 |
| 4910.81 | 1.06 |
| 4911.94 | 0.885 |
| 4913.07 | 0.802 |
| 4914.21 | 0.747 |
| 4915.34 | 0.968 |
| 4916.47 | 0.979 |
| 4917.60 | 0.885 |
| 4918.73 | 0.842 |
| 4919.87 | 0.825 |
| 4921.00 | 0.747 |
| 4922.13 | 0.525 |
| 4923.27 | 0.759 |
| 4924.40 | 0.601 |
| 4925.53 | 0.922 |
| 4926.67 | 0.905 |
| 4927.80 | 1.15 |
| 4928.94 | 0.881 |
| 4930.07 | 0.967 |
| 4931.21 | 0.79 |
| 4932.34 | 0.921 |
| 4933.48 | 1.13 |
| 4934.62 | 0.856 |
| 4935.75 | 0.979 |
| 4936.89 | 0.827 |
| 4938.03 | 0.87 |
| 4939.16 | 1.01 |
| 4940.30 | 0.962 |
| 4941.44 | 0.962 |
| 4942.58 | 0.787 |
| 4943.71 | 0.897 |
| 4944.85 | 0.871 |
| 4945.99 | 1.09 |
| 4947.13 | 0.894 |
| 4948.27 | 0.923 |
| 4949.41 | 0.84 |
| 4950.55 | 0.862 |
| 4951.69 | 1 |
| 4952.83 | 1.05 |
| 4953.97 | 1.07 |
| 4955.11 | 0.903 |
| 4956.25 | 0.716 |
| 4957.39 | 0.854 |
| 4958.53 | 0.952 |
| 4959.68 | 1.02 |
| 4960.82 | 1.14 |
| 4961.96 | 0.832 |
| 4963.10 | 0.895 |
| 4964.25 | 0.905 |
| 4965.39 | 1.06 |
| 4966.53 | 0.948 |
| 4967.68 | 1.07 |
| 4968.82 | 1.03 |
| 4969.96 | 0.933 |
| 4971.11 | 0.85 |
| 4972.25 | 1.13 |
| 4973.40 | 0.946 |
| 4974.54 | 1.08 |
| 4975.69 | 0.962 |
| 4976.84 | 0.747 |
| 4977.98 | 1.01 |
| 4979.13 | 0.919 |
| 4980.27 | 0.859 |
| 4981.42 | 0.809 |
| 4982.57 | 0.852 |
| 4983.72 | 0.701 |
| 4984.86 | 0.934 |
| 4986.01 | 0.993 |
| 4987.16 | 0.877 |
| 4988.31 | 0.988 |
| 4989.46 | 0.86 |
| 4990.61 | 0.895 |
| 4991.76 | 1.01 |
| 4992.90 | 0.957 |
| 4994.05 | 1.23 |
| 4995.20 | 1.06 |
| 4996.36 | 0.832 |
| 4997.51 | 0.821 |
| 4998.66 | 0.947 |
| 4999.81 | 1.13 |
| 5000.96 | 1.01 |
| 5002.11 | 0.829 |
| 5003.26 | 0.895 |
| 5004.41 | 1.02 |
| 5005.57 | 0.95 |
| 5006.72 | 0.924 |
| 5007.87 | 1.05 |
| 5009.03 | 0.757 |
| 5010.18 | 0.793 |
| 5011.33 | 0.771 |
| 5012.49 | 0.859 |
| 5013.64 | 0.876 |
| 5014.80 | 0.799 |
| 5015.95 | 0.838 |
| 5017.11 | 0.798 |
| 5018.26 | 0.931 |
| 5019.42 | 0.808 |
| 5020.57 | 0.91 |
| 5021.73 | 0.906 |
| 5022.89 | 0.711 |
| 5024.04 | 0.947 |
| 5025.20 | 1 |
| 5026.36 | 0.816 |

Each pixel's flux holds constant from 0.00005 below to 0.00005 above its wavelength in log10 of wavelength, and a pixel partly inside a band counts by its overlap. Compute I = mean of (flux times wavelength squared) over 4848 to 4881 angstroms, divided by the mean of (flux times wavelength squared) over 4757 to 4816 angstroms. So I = 0.9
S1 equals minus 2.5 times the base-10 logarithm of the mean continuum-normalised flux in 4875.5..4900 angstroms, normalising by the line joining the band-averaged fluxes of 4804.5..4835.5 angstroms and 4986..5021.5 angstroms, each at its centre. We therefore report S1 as 0.057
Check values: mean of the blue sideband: 0.935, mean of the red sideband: 0.915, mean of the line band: 0.881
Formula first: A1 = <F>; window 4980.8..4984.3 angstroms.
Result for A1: 0.789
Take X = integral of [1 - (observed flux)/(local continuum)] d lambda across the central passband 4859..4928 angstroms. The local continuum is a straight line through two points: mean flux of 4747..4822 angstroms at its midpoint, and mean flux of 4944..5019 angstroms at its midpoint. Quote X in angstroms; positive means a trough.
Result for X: 6.2 angstroms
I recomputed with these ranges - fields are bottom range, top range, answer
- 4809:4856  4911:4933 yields 0.95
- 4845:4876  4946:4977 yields 1.16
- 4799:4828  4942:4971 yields 1.05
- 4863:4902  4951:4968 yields 1.15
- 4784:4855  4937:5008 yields 1.05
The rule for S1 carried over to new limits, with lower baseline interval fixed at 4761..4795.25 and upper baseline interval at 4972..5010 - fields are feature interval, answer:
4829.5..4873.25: 0.08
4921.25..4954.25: 0.04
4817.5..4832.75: 0.05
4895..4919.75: 0.04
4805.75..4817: -0.01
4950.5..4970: -0.03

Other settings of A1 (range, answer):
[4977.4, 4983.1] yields 0.89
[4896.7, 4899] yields 1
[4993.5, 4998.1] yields 0.982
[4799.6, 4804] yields 1.04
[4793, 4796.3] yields 0.961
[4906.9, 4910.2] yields 0.889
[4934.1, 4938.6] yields 0.885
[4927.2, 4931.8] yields 0.948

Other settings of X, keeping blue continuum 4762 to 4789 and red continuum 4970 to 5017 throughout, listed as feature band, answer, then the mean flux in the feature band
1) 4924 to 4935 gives 0.10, 0.918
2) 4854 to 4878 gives 2.95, 0.82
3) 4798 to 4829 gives -0.60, 0.96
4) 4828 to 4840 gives 0.10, 0.931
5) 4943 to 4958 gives 0.07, 0.92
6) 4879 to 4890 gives 1.24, 0.827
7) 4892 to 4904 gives 0.02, 0.929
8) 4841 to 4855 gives -0.08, 0.942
